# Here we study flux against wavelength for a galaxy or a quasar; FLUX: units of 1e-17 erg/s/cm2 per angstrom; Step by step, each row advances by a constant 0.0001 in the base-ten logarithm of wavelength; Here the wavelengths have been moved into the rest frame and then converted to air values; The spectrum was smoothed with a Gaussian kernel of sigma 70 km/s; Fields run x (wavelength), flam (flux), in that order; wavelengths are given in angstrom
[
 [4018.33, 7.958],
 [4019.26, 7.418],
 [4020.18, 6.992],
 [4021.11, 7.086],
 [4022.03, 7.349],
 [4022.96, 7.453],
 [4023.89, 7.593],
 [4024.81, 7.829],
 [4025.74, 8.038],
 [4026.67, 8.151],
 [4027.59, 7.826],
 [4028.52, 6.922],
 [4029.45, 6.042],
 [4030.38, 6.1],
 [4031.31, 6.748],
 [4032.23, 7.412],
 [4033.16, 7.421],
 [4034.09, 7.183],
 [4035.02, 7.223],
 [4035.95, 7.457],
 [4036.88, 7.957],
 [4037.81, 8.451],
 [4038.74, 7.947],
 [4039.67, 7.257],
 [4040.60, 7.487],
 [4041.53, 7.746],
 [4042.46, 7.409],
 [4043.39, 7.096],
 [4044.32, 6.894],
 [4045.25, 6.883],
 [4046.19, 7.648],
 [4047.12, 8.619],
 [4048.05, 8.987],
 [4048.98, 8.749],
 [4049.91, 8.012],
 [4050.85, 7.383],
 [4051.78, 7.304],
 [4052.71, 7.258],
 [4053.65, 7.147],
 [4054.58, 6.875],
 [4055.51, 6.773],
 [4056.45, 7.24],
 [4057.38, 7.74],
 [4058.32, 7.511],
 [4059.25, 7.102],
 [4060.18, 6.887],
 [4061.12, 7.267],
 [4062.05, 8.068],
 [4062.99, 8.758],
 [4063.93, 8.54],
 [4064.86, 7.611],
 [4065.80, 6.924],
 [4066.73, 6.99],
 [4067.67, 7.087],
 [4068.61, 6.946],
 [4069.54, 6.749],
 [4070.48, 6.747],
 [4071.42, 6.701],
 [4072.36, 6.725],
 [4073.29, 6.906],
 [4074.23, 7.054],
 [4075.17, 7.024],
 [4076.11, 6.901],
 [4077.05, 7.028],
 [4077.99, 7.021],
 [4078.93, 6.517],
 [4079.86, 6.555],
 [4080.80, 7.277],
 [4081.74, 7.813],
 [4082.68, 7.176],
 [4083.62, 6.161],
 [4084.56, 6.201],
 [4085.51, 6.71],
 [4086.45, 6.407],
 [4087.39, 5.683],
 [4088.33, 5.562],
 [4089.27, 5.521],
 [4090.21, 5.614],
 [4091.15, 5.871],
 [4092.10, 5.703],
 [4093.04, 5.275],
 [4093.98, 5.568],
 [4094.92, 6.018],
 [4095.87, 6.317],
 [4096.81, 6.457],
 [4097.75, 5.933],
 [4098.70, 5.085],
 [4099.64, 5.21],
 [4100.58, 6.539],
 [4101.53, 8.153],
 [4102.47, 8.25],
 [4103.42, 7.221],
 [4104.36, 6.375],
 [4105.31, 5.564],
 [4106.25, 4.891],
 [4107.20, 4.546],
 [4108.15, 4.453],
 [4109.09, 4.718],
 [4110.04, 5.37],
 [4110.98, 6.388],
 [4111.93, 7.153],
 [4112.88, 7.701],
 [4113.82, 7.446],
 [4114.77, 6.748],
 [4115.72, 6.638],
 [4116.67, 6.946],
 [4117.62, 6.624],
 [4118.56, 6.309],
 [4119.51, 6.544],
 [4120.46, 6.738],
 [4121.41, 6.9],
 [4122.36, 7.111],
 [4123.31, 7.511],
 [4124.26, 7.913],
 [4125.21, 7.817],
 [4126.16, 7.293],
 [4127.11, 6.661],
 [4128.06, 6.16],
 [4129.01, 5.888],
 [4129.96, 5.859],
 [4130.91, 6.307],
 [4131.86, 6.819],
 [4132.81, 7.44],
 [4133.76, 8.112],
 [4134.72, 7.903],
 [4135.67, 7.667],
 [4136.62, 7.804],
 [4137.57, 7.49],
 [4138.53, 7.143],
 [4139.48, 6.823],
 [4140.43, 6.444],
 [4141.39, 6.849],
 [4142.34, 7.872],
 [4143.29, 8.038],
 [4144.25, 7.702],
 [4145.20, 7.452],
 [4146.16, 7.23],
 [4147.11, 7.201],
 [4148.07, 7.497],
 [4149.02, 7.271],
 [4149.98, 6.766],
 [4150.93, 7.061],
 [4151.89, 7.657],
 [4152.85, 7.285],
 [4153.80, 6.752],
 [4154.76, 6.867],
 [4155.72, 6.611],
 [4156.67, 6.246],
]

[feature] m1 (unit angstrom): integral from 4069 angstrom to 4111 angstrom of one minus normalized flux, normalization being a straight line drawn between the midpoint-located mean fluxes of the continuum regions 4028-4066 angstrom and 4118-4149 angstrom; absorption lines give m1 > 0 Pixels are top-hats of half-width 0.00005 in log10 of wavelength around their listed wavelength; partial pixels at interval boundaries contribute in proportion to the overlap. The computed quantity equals 6.0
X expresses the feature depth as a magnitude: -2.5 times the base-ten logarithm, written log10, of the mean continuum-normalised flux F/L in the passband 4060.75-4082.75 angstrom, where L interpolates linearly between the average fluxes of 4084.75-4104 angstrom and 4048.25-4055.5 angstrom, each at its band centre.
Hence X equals -0.04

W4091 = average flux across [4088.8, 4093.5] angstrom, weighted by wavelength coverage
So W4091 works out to 5.6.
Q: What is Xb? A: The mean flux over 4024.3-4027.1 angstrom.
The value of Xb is 8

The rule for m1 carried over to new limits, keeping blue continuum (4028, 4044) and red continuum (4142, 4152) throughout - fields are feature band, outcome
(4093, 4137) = 4.8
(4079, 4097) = 2.8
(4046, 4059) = -0.6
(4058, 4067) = -0.3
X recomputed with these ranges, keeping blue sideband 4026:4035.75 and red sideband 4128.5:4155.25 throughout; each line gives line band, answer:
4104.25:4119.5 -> 0.17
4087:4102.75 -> 0.19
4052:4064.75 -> -0.05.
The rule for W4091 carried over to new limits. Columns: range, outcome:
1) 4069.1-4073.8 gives 6.77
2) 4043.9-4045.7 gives 6.89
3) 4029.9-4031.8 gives 6.45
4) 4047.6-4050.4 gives 8.56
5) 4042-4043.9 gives 7.25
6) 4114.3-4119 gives 6.66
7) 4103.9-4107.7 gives 5.32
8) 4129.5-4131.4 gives 6.1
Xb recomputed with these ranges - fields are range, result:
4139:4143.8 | 7.21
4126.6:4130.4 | 6.16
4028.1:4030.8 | 6.34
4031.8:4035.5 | 7.3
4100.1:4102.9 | 7.64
